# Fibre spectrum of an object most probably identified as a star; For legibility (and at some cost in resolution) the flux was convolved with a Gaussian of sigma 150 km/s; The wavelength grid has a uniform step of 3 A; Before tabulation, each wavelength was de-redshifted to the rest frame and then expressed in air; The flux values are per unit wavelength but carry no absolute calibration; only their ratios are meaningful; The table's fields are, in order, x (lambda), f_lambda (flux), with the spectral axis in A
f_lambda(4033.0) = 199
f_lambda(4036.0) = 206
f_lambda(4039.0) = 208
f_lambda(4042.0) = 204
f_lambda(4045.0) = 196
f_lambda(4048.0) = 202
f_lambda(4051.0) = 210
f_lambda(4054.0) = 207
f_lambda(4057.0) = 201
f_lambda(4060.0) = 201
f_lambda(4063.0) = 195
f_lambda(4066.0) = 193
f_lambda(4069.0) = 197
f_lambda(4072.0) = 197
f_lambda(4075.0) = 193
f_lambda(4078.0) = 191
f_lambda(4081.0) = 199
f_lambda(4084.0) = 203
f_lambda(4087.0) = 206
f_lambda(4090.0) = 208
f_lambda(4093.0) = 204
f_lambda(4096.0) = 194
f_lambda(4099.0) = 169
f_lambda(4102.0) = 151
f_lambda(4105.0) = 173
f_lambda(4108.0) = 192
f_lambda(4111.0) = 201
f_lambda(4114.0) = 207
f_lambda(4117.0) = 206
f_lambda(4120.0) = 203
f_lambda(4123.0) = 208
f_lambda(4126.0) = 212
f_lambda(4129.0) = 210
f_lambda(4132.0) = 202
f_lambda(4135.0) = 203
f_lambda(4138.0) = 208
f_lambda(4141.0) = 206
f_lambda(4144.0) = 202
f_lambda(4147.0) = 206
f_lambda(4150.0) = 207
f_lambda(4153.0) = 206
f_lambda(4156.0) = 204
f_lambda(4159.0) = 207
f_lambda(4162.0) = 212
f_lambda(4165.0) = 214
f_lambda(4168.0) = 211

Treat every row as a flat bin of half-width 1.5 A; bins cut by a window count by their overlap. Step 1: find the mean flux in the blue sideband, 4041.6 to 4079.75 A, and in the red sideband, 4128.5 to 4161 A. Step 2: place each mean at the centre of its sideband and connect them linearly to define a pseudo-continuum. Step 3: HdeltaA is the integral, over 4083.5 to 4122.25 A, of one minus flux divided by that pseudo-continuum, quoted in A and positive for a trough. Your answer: 1.6 A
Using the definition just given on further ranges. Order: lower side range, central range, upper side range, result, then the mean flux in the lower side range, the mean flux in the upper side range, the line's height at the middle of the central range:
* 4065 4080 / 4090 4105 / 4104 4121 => 1.1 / 194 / 198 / 196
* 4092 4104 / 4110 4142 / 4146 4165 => -2.3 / 178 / 208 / 193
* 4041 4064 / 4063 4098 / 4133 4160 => 0.9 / 202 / 205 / 203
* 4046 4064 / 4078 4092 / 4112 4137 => 0.1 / 203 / 206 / 204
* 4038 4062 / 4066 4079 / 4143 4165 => 0.6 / 203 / 207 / 204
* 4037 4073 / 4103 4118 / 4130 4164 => 0.7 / 201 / 206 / 204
